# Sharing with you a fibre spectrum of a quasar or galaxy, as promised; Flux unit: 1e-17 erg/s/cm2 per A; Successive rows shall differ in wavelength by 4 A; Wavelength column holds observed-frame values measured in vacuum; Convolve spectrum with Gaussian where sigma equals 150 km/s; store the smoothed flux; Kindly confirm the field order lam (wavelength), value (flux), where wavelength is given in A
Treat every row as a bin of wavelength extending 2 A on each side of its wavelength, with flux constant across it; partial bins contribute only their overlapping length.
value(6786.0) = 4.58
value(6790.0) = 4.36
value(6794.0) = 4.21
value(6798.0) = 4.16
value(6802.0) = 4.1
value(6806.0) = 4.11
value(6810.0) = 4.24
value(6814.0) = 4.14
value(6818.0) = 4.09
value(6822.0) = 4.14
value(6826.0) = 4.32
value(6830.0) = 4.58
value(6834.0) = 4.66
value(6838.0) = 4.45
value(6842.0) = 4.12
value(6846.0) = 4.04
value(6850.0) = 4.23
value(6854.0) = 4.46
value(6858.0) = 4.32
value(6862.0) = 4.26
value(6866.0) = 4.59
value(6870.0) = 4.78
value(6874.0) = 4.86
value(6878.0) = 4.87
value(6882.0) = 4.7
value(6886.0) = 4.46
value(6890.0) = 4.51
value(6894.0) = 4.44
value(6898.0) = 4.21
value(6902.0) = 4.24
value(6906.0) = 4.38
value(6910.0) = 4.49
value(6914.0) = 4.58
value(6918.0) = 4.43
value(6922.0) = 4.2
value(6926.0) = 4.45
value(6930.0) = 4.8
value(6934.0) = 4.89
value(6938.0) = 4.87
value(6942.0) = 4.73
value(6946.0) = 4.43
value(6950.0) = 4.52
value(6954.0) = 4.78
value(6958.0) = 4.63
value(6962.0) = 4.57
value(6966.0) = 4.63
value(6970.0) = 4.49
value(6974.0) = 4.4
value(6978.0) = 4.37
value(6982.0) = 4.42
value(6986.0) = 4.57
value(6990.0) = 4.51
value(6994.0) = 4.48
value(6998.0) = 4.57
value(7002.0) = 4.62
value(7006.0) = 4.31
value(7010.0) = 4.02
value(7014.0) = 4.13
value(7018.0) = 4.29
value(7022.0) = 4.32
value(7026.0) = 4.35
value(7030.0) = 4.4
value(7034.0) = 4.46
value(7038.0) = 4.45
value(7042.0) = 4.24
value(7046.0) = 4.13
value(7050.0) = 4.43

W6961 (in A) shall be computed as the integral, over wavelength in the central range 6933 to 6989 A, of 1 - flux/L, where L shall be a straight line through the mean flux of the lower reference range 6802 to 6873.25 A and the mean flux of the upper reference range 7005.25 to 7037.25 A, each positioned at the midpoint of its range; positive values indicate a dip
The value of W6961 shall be -3.7 A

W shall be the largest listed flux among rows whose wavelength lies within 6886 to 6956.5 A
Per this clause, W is 4.89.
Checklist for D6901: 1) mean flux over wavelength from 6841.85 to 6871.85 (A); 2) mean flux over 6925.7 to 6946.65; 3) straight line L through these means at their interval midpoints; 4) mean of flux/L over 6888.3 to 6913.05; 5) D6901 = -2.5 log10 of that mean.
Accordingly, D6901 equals 0.04 mag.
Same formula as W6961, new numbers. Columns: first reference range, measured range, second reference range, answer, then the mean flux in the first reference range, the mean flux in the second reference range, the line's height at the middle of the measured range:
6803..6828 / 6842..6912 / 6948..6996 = -2.3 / 4.17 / 4.53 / 4.31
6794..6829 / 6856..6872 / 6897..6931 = -0.7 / 4.18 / 4.42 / 4.3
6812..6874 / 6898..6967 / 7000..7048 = -3.5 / 4.36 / 4.31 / 4.34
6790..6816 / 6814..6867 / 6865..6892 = 1.3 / 4.18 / 4.68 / 4.43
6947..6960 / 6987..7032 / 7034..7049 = 0.6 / 4.63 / 4.31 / 4.42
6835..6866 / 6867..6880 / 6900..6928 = -1.4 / 4.3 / 4.4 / 4.34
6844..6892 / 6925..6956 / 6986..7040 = -1.7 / 4.51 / 4.38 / 4.45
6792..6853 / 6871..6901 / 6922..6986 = -1.1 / 4.24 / 4.59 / 4.41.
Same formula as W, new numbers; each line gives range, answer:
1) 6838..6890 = 4.87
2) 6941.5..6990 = 4.78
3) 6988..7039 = 4.62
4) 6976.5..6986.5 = 4.57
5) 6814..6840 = 4.66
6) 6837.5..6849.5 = 4.45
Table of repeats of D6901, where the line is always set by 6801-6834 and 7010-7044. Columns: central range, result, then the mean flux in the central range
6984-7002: -0.06 mag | 4.54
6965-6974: -0.06 mag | 4.52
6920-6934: -0.06 mag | 4.54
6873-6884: -0.13 mag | 4.81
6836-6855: 0.00 mag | 4.25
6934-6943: -0.13 mag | 4.83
